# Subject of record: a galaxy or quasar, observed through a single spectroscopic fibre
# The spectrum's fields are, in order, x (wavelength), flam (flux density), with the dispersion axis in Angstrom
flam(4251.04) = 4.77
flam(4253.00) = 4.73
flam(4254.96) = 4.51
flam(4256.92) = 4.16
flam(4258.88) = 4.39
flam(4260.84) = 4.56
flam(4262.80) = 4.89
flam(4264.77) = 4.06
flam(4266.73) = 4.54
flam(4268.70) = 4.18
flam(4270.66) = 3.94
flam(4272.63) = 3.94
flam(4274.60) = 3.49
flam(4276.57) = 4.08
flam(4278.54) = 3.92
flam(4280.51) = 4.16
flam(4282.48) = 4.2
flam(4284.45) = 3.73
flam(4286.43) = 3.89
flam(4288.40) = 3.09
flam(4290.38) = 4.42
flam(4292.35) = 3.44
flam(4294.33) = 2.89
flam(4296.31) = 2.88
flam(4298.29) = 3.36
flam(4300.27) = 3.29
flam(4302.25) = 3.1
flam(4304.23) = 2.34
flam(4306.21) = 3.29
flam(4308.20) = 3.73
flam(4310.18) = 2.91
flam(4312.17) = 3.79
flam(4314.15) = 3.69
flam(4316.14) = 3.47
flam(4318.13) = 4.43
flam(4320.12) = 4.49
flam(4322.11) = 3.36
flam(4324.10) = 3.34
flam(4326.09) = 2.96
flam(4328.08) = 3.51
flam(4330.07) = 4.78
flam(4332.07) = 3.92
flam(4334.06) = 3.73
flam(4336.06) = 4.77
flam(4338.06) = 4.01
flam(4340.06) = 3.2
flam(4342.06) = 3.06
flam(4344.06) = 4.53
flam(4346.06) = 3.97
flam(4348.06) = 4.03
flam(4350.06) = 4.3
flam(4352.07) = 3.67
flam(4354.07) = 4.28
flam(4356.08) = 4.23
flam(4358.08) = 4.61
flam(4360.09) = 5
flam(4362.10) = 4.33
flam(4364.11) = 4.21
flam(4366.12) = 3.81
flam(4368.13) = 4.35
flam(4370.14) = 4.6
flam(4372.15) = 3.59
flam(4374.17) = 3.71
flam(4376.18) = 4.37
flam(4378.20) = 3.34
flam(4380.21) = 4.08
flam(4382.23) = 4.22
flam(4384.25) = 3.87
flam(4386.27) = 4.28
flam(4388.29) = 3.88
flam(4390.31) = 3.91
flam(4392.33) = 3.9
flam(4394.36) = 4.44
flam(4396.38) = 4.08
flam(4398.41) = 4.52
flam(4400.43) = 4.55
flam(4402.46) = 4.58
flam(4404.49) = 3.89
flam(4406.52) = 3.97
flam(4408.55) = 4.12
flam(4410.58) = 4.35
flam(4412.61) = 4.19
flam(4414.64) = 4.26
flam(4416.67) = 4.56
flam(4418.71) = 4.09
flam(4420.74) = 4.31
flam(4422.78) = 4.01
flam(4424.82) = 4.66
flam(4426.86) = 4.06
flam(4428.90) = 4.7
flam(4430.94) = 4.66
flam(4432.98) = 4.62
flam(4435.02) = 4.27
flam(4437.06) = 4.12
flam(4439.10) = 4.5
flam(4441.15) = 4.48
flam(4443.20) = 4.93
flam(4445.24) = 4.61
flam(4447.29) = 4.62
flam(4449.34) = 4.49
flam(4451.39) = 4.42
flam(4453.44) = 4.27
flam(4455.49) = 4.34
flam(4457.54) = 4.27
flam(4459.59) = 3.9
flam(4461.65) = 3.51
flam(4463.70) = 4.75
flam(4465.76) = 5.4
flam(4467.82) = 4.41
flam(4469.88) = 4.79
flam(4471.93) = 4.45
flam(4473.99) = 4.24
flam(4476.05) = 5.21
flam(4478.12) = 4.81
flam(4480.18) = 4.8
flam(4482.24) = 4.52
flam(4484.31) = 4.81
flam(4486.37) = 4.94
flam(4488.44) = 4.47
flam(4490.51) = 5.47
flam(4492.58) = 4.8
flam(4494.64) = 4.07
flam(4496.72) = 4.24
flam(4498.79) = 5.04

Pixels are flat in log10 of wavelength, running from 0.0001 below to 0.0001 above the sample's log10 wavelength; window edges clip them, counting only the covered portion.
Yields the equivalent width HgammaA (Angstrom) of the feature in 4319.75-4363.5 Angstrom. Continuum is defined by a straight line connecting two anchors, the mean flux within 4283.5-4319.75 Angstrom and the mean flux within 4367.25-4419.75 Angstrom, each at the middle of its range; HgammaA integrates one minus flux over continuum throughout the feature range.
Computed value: -2.86 Angstrom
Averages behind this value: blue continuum 3.45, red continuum 4.14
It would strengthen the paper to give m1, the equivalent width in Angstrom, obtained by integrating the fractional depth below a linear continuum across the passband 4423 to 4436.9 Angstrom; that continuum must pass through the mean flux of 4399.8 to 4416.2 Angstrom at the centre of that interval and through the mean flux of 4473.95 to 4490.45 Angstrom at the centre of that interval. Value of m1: -0.12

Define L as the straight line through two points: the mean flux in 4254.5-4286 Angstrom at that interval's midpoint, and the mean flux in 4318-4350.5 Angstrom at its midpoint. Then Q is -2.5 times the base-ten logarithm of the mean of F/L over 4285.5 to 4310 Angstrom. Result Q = 0.22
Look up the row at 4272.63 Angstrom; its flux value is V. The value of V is 3.94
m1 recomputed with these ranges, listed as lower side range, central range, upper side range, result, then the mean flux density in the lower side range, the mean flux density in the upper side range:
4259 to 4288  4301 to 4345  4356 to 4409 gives 5.08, 4.1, 4.16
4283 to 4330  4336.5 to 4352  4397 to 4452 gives -0.48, 3.49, 4.39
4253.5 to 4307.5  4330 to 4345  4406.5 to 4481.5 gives 0.30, 3.81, 4.44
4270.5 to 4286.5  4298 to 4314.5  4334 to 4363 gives 3.08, 3.93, 4.13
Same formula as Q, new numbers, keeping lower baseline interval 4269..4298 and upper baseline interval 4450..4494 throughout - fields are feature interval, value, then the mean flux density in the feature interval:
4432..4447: -0.02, 4.51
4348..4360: -0.06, 4.26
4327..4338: -0.05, 4.12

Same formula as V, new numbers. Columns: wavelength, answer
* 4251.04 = 4.77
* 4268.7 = 4.18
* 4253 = 4.73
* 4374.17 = 3.71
